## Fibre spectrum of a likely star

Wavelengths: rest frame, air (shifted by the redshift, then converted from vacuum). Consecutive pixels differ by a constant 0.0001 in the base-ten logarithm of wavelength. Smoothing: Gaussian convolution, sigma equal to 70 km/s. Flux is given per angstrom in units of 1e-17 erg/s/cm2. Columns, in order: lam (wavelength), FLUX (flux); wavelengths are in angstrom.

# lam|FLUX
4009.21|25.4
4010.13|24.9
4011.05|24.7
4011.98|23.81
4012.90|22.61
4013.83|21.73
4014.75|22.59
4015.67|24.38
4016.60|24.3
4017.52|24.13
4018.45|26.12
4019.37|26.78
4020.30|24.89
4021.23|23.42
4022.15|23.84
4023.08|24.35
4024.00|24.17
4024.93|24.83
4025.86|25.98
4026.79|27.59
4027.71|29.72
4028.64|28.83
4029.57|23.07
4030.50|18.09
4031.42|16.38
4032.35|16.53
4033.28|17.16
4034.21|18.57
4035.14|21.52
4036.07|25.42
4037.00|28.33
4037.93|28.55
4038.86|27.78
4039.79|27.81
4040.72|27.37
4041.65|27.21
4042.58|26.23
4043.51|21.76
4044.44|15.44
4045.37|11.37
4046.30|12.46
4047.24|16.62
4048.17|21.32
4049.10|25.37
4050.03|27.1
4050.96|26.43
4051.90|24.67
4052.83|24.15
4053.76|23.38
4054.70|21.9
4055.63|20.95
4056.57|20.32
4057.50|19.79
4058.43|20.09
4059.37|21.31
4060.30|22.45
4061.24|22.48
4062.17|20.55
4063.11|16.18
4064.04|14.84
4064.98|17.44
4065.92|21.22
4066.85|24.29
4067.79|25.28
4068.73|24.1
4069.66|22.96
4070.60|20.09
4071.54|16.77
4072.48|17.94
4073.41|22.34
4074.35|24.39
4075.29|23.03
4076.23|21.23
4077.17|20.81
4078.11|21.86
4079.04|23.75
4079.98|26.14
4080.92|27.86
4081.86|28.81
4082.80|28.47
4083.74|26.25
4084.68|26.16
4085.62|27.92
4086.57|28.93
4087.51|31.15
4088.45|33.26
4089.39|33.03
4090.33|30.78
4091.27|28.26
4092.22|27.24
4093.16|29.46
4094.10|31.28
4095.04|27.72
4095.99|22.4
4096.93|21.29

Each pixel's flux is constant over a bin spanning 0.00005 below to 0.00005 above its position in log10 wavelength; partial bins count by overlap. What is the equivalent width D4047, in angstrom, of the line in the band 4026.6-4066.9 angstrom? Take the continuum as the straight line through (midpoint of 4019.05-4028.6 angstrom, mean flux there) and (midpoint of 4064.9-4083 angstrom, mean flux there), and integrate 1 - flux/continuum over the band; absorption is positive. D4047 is 4.1 angstrom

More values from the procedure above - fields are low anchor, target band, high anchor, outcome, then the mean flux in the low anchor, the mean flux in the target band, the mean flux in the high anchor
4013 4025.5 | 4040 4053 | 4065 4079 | 0.5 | 24.2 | 22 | 21.8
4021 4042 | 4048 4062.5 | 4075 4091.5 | 1.6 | 24.2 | 22.7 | 27.1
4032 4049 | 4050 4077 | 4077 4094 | 3.6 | 21.9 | 21.5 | 28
